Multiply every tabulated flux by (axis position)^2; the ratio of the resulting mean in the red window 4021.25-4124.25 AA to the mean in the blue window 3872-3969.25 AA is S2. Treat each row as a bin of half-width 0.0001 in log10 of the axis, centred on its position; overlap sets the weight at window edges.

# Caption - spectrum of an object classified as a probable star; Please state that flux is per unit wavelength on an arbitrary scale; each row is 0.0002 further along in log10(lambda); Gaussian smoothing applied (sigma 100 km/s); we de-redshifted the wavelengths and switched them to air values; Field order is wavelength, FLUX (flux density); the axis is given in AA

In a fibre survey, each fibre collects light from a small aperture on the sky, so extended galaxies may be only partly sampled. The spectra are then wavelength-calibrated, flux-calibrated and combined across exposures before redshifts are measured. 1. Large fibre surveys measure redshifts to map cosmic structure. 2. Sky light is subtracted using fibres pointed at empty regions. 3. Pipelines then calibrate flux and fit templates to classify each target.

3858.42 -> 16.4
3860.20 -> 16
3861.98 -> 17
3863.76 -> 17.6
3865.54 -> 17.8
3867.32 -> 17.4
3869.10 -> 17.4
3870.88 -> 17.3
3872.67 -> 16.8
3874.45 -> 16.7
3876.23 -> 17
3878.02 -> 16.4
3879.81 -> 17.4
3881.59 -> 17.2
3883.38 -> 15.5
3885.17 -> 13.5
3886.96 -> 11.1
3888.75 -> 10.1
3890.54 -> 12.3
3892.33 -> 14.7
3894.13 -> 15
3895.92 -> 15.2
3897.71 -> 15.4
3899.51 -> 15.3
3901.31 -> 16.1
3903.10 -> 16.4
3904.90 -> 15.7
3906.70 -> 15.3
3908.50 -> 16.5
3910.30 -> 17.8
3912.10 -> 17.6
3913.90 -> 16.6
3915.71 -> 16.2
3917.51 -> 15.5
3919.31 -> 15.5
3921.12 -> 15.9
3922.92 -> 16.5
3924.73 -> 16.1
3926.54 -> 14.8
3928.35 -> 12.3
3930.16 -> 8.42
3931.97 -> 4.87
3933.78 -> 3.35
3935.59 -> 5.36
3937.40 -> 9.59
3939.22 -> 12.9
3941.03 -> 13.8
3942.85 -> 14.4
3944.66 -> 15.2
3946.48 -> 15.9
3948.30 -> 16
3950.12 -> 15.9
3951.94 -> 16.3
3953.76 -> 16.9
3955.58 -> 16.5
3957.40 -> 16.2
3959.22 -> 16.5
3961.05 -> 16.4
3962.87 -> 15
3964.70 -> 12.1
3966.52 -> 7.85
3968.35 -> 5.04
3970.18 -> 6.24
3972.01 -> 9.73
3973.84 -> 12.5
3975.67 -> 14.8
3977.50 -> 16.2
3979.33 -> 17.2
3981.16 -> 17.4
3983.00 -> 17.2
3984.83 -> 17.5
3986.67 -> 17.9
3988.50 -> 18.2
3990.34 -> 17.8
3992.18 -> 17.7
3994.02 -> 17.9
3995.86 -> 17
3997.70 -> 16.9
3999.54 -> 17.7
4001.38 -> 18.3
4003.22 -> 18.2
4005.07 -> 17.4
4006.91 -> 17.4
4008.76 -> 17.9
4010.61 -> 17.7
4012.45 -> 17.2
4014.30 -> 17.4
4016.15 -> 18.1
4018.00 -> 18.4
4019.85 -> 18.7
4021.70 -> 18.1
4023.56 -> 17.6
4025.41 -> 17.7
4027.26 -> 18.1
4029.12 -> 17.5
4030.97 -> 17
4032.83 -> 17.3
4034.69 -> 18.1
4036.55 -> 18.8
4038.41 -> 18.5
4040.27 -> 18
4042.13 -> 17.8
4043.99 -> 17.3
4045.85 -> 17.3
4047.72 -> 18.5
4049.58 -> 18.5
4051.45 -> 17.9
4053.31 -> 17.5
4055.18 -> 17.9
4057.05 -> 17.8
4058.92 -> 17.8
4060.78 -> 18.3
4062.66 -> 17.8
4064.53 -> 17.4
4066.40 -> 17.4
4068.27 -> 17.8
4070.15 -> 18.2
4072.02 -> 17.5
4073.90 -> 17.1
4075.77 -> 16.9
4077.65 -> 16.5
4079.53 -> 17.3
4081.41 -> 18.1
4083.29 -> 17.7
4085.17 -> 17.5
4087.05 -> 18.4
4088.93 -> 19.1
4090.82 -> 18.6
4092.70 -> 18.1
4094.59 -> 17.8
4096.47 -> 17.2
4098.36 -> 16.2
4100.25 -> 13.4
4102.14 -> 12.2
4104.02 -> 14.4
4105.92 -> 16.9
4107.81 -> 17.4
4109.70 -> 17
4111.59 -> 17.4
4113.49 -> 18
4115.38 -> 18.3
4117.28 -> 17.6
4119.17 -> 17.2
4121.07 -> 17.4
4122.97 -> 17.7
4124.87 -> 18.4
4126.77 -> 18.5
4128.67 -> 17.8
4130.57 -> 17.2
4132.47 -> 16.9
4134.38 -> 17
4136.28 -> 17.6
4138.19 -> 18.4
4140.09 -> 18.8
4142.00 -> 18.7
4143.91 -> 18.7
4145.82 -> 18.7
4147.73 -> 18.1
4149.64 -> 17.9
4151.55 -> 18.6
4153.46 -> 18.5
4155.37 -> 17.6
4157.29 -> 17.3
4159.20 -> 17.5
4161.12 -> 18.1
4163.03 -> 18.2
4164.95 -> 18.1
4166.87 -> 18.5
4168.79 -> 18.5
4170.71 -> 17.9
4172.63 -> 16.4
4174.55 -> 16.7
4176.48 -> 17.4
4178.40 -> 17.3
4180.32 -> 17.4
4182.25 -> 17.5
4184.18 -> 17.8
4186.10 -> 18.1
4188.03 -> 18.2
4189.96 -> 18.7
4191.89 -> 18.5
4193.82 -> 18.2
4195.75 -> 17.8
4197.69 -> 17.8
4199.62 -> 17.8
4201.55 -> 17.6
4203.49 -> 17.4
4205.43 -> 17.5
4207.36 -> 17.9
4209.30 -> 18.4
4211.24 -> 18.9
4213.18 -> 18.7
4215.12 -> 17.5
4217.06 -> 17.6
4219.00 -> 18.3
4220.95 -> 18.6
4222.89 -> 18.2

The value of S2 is 1.33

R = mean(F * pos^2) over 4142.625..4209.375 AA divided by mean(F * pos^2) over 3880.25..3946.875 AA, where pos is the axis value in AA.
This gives 1.5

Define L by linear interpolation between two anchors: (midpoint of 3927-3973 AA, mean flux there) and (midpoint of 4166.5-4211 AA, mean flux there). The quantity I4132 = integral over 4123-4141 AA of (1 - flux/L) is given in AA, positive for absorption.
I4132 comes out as -1.5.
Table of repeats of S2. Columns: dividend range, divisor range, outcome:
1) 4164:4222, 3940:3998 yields 1.33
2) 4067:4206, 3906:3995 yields 1.35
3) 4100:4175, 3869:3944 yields 1.38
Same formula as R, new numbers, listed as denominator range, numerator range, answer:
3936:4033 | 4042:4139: 1.16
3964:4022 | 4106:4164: 1.20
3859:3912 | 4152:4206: 1.30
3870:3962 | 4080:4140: 1.30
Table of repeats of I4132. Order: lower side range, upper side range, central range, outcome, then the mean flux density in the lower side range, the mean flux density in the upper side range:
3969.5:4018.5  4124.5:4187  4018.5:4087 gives -2.8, 16.6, 17.9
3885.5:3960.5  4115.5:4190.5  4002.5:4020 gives -2.5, 14.2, 17.9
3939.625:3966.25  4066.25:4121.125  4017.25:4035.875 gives -1.8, 15.3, 17.1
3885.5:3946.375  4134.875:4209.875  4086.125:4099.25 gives -1.0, 13.7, 17.9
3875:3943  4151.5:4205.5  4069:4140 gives -2.2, 14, 17.8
